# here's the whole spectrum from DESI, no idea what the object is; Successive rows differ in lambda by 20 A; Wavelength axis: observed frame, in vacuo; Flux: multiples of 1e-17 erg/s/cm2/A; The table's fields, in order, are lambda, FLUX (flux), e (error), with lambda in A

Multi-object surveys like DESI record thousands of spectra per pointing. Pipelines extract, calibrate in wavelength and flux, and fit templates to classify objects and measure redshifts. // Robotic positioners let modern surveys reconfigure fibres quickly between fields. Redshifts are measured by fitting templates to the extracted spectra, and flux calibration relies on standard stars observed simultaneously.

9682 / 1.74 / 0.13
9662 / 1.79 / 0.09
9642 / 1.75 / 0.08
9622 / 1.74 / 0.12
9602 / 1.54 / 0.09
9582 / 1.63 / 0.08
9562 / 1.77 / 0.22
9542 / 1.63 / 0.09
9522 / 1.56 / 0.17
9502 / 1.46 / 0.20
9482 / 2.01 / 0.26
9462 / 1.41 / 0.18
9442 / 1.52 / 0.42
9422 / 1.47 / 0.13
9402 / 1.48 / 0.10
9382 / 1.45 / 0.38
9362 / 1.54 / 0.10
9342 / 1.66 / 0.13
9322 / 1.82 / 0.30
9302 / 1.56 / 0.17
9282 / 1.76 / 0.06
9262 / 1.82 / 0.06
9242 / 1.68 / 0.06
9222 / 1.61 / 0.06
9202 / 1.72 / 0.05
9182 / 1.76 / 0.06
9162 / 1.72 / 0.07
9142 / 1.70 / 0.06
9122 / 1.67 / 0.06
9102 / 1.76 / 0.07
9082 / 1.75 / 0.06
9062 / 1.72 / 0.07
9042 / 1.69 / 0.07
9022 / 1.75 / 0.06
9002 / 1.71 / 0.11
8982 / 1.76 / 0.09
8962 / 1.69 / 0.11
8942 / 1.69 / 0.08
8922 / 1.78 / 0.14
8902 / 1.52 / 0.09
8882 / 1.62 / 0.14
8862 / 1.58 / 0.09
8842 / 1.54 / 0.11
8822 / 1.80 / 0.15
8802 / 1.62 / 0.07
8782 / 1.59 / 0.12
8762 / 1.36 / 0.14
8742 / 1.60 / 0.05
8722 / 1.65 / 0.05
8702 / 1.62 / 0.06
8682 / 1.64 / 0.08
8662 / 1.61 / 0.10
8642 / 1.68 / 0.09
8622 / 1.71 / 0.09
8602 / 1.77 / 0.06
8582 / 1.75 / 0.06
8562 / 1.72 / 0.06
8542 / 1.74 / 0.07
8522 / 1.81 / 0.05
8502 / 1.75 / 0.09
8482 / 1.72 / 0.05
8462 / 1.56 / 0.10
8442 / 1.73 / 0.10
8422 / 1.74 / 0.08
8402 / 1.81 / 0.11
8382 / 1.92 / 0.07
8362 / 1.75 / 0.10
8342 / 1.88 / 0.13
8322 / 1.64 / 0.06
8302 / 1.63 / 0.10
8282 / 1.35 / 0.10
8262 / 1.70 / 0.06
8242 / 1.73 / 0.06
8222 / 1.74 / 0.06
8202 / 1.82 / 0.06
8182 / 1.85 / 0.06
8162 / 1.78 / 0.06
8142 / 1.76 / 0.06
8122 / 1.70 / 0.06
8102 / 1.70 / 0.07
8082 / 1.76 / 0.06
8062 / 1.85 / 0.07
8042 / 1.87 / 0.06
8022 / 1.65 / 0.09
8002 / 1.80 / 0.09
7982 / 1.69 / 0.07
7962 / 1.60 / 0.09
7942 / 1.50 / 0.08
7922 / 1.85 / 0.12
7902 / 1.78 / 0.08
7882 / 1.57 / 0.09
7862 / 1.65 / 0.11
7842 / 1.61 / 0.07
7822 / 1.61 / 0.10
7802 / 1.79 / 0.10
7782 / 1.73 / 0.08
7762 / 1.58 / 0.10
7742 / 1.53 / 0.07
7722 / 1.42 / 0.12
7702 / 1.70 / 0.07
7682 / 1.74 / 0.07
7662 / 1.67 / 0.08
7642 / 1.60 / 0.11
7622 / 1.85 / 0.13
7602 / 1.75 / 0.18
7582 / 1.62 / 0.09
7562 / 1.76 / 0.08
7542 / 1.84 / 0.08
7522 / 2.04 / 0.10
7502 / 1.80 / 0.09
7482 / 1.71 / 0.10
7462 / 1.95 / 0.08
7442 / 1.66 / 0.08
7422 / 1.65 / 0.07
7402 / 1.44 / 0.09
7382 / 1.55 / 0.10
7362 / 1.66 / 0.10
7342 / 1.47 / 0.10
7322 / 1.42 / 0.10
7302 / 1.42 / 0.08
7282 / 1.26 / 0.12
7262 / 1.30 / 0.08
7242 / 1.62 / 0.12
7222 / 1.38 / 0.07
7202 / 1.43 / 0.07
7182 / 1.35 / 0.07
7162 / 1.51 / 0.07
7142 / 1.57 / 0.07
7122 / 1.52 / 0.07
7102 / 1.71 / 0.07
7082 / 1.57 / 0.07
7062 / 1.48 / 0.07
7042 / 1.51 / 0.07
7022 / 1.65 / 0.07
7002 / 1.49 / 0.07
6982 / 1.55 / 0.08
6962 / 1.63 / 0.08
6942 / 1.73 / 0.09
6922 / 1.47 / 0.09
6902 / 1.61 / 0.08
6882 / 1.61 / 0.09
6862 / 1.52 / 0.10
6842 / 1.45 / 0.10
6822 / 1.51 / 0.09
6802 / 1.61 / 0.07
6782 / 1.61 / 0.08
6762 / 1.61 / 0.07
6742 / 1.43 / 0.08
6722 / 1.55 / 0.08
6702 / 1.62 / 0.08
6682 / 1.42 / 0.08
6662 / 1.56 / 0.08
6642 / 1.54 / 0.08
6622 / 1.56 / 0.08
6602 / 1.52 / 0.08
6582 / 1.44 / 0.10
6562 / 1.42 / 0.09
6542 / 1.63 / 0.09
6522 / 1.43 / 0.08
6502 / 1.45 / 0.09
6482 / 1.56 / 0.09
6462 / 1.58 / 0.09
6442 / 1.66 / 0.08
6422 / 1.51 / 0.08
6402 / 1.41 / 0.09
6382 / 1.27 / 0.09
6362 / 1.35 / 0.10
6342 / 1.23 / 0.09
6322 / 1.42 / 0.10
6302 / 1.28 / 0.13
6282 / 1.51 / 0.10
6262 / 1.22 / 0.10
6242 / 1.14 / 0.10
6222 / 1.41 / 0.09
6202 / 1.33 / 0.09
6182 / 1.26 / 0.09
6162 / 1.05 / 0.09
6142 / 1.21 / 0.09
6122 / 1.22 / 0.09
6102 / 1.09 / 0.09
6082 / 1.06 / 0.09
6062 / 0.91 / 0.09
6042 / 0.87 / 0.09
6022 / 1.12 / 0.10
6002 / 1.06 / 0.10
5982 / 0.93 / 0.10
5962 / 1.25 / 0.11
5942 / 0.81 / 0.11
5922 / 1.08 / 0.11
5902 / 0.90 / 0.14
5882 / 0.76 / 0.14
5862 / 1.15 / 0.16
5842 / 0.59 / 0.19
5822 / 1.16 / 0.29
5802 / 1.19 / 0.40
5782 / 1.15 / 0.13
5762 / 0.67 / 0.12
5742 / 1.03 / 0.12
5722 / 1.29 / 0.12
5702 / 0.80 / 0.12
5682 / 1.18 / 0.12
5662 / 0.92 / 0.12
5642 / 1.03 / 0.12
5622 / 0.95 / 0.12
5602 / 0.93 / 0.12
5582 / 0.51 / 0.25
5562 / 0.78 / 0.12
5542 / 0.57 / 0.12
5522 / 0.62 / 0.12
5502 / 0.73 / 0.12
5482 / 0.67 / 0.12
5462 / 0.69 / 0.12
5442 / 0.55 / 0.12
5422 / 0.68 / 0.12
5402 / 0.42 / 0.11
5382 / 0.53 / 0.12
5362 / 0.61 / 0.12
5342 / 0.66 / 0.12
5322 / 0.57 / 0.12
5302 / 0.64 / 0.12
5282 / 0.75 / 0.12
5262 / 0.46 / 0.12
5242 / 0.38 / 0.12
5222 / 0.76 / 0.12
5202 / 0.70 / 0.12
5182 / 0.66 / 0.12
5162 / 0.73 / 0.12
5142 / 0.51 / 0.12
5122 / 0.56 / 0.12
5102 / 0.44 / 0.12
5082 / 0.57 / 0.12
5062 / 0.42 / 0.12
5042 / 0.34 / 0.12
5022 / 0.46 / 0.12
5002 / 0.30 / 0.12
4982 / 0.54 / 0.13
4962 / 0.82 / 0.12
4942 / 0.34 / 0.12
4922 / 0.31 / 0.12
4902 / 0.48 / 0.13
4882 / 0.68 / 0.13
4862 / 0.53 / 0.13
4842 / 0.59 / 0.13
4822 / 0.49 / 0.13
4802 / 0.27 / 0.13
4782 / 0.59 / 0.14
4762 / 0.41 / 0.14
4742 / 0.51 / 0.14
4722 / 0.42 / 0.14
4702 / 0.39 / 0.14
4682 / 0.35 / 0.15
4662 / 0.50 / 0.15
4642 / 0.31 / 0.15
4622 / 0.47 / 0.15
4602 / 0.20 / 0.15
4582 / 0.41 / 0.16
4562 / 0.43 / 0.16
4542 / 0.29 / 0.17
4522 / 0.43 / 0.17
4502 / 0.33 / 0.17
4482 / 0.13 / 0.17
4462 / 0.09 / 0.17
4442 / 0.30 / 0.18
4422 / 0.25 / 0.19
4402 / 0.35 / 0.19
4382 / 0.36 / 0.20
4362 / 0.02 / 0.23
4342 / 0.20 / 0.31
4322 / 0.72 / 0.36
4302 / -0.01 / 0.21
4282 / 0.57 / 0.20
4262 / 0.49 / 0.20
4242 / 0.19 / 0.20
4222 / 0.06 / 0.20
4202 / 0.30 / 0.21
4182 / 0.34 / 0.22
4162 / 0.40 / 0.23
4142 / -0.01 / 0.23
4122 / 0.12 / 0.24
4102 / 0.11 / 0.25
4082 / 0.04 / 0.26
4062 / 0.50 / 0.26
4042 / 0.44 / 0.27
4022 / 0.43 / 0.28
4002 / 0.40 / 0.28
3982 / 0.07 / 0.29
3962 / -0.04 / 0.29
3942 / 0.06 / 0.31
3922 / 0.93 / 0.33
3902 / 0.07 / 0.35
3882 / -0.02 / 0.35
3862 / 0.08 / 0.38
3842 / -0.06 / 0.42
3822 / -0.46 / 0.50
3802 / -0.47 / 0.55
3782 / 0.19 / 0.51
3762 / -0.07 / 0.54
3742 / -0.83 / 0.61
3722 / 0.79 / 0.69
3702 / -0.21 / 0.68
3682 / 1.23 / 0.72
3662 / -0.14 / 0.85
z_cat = 0.405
